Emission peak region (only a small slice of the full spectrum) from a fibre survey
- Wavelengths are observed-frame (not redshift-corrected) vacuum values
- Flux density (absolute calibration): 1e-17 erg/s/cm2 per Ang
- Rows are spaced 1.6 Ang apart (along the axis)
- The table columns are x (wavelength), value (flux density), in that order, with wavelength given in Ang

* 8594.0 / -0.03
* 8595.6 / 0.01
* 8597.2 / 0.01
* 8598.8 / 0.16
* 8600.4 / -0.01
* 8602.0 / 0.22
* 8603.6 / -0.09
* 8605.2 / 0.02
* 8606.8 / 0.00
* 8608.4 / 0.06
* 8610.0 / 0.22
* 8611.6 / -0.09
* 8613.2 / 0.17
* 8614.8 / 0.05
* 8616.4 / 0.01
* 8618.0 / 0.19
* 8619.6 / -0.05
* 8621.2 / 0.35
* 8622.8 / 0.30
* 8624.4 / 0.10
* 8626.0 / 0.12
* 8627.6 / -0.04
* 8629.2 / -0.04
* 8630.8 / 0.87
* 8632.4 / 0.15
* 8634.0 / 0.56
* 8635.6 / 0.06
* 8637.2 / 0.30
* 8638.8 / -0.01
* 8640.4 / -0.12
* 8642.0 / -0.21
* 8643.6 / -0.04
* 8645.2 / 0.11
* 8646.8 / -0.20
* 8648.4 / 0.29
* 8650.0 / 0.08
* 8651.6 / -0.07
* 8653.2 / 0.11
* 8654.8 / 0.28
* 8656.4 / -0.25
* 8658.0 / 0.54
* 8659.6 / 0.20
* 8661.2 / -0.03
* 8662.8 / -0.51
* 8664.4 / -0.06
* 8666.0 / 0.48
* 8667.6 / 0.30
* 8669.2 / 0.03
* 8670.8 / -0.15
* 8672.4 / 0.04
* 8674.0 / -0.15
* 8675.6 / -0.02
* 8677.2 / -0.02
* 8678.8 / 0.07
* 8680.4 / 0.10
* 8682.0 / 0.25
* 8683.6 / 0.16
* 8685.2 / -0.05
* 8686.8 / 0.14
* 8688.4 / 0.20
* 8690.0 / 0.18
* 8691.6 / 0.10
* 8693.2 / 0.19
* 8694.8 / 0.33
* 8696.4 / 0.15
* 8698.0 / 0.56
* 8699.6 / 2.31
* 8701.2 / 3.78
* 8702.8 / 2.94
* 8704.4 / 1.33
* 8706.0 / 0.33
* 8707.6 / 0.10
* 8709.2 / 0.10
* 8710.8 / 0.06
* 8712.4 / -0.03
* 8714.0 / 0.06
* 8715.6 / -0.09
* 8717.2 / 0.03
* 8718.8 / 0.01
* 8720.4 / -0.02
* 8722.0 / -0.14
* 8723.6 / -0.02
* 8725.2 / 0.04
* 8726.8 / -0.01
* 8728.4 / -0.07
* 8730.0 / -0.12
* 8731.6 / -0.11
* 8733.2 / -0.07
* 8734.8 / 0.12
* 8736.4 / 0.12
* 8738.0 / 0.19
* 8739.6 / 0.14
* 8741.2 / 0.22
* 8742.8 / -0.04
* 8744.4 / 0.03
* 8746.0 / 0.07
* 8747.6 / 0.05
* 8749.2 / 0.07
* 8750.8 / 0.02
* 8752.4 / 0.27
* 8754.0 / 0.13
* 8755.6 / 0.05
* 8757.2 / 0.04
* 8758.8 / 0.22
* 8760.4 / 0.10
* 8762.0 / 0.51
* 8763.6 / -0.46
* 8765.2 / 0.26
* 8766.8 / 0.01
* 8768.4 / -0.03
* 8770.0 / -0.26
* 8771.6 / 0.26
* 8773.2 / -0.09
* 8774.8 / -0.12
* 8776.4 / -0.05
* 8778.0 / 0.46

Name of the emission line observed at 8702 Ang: H-beta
